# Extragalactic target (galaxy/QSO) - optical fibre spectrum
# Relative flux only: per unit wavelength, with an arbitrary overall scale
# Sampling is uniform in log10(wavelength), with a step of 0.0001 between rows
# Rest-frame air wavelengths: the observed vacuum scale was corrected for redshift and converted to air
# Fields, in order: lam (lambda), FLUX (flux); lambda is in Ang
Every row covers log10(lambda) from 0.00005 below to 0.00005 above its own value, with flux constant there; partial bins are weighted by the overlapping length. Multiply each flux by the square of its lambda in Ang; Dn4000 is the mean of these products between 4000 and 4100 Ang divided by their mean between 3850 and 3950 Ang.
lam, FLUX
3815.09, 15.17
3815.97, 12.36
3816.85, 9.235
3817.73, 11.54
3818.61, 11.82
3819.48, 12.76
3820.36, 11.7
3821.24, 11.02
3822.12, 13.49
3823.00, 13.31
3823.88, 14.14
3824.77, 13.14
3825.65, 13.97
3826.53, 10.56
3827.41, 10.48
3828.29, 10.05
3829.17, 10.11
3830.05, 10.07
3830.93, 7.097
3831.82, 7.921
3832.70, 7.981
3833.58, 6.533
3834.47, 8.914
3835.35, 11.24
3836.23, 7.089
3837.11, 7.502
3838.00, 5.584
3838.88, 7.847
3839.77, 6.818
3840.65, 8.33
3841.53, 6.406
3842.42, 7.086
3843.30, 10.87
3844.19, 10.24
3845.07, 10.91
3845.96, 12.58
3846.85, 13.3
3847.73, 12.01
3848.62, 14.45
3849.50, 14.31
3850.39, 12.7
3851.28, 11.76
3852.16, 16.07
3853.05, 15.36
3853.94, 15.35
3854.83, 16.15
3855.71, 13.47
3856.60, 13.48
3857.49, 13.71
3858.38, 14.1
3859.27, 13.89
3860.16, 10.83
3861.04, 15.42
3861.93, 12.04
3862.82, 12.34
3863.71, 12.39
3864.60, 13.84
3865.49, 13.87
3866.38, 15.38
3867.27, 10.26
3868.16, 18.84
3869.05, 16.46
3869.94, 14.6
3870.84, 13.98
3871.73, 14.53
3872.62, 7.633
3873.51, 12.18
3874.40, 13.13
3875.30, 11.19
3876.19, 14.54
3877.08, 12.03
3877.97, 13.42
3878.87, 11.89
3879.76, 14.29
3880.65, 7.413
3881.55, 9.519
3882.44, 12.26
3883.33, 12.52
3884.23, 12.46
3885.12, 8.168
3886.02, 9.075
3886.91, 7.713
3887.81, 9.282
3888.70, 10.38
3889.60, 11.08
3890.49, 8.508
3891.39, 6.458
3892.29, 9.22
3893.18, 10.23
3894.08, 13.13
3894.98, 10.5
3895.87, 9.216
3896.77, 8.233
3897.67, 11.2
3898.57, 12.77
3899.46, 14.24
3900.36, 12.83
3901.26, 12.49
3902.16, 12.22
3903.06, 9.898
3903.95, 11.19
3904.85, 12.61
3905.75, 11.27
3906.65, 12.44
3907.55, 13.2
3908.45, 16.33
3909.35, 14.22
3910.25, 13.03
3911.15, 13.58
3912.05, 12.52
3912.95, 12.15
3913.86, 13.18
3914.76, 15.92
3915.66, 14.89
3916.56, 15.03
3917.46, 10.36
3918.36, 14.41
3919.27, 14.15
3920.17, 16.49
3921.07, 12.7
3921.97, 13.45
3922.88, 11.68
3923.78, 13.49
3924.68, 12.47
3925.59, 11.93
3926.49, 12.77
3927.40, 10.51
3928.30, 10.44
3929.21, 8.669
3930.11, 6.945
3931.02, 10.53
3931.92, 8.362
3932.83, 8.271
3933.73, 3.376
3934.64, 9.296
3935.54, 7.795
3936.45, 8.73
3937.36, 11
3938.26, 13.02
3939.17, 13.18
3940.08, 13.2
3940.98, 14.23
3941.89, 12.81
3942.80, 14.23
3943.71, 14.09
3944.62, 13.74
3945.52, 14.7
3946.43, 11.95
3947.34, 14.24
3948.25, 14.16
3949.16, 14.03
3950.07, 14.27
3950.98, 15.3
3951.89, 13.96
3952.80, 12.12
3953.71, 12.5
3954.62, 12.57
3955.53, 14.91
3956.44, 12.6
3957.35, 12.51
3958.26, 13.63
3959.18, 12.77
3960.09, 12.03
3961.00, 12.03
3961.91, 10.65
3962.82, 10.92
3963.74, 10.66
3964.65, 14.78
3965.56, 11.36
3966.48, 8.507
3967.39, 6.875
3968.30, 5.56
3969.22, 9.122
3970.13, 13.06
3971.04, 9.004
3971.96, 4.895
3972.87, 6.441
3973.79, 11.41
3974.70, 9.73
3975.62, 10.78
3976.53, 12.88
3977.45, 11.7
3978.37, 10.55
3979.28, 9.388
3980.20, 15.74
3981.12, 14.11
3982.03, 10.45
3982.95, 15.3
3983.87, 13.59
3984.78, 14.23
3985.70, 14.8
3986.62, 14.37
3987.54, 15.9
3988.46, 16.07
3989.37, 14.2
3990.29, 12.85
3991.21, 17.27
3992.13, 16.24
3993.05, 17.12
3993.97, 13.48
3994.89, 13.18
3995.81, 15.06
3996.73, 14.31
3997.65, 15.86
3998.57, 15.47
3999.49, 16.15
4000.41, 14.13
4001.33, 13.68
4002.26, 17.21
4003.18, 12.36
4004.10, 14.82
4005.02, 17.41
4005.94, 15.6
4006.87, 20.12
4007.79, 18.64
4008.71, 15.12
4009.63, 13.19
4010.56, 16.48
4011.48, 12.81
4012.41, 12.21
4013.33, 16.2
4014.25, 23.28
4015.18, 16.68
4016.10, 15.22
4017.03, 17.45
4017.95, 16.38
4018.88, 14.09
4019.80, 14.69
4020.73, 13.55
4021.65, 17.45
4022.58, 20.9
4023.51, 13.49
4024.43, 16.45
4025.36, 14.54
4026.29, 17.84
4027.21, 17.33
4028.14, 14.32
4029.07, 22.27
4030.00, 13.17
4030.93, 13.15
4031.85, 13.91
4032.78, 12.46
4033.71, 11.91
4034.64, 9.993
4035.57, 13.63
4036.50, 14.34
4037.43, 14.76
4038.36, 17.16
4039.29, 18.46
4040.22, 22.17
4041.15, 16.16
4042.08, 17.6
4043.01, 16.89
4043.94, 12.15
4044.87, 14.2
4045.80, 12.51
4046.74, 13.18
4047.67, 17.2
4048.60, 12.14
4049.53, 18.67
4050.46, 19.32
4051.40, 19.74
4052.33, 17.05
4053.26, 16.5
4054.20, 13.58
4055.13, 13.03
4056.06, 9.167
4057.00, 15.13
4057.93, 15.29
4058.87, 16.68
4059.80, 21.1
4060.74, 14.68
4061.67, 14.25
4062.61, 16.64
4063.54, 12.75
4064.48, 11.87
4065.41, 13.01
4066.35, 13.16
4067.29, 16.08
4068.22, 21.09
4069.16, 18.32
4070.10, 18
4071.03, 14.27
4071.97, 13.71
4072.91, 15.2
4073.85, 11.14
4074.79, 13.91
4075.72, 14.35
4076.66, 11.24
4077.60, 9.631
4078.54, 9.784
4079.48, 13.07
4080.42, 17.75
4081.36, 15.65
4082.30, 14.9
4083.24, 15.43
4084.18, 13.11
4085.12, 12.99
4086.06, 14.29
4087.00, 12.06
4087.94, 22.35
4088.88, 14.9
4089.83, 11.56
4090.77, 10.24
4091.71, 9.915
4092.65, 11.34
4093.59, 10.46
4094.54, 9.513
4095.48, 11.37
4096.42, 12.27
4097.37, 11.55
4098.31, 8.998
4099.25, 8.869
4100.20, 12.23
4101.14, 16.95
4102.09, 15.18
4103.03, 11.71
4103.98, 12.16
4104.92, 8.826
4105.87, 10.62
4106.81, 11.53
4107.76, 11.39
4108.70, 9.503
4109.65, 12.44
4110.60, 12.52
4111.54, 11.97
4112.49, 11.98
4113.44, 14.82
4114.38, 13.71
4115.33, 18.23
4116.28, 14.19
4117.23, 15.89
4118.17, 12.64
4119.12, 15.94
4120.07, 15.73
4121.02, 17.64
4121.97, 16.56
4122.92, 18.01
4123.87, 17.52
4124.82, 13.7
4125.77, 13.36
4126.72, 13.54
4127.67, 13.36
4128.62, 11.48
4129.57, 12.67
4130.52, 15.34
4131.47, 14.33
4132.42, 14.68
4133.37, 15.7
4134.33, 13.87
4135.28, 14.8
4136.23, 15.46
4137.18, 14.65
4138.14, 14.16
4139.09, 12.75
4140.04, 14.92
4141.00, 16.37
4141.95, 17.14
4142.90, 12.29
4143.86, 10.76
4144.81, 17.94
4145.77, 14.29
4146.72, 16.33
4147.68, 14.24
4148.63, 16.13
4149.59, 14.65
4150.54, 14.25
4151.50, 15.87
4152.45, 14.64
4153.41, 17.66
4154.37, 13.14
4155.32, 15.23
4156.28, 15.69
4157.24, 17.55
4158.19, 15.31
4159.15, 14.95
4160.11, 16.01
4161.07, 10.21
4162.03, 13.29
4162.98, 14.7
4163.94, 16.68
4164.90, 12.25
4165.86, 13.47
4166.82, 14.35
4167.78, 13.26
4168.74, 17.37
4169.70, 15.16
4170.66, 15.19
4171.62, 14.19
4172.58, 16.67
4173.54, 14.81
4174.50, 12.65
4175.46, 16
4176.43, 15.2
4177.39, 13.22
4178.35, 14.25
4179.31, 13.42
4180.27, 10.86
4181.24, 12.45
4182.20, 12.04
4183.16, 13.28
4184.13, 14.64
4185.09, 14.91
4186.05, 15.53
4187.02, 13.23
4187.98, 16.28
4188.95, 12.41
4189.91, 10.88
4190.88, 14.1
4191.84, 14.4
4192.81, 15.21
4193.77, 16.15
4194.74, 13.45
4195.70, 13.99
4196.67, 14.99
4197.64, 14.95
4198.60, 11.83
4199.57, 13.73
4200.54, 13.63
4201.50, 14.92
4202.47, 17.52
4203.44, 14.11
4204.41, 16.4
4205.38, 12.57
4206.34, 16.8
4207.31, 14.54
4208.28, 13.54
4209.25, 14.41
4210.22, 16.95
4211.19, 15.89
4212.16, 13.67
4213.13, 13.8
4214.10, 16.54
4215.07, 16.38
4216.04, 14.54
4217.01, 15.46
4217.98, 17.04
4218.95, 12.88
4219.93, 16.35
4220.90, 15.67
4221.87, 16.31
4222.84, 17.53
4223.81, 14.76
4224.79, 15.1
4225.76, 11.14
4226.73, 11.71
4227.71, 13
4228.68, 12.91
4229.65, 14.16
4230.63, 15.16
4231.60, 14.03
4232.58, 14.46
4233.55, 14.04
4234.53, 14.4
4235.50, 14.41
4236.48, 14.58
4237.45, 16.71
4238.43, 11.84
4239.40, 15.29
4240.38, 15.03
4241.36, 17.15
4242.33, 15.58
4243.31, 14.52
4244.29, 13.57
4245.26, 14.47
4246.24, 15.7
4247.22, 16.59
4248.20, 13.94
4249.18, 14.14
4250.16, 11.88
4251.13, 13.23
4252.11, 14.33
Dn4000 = 1.3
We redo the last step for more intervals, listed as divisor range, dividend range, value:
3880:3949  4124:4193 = 1.39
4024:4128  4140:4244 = 1.08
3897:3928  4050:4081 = 1.24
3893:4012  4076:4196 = 1.20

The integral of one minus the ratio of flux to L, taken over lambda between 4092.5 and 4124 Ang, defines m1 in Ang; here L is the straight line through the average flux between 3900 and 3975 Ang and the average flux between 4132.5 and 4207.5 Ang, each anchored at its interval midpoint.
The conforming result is 1.83 Ang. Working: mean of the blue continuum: 11.9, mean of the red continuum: 14.5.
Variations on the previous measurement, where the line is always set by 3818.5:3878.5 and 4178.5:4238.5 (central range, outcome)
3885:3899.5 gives 2.7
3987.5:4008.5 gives -4.2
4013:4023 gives -2.9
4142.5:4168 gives -1.1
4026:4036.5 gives -1.1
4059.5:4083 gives -2.0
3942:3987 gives 2.0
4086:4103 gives 1.5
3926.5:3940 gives 3.2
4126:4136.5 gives -0.2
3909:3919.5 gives -1.1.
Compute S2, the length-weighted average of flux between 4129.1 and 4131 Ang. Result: 14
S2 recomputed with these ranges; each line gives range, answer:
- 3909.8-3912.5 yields 13.1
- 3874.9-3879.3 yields 12.6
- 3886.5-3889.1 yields 9.12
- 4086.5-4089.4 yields 16.3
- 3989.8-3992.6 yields 15.4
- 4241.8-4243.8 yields 15.1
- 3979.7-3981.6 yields 14.7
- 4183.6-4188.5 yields 14.9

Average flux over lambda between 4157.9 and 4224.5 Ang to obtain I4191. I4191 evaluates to 14.6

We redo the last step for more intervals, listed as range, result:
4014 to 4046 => 15.7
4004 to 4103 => 14.8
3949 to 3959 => 13.4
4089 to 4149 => 13.5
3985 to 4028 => 15.7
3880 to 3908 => 10.7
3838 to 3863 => 12.1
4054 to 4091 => 14.4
